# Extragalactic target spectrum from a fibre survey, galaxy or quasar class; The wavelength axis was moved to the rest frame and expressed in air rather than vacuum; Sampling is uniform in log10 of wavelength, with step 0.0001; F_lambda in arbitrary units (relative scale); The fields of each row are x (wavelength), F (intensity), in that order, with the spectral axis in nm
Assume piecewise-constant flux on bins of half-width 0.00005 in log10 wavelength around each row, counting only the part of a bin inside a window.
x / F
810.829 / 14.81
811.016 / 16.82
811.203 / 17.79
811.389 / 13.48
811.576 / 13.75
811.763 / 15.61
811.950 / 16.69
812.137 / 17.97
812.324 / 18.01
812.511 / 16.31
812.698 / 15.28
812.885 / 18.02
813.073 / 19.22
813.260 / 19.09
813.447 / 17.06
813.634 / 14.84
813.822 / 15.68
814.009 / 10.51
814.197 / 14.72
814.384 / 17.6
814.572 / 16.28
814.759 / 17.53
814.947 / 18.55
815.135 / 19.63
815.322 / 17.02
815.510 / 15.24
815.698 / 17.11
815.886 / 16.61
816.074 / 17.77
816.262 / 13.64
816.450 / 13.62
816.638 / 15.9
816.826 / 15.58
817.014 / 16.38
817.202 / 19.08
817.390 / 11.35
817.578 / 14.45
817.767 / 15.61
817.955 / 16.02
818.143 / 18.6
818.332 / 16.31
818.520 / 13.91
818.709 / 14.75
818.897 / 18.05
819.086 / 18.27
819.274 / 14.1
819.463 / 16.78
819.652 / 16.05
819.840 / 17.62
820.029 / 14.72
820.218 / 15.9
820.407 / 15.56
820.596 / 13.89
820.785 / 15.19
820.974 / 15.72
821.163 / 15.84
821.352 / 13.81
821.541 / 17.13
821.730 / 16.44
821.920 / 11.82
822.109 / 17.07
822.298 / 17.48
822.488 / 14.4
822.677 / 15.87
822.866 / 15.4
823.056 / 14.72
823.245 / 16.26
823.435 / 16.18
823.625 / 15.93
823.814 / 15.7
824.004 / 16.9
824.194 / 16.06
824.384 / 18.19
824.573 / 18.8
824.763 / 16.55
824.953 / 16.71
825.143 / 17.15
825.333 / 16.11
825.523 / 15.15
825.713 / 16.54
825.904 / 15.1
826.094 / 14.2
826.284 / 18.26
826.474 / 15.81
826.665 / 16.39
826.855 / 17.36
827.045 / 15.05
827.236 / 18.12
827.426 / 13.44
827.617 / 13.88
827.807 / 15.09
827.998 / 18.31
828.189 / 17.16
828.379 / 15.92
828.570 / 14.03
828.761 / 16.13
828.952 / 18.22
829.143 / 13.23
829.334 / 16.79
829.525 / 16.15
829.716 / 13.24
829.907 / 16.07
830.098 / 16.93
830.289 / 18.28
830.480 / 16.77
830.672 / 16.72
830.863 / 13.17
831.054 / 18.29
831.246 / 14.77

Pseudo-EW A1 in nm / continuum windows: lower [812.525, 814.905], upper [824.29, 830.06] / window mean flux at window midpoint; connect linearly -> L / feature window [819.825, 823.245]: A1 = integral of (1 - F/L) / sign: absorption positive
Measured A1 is 0.162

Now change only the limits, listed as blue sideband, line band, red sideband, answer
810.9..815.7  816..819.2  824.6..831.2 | 0.11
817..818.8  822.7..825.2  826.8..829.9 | -0.13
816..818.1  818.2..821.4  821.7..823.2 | -0.07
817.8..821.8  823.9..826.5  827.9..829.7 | -0.09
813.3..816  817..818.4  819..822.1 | 0.00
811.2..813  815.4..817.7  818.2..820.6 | 0.07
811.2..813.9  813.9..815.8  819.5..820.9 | -0.02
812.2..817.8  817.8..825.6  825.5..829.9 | 0.00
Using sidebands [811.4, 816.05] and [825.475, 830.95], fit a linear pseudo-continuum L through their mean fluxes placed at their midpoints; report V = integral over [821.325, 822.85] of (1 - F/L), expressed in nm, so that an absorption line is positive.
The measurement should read 0.06 nm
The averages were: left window 16.6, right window 15.9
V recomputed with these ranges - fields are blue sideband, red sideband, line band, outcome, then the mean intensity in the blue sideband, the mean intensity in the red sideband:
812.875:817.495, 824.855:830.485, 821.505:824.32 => 0.054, 16.3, 16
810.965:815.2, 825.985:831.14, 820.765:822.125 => 0.081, 16.5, 16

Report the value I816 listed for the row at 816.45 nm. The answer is 13.62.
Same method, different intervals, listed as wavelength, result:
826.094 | 14.2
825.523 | 15.15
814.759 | 17.53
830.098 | 16.93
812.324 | 18.01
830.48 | 16.77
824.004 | 16.9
